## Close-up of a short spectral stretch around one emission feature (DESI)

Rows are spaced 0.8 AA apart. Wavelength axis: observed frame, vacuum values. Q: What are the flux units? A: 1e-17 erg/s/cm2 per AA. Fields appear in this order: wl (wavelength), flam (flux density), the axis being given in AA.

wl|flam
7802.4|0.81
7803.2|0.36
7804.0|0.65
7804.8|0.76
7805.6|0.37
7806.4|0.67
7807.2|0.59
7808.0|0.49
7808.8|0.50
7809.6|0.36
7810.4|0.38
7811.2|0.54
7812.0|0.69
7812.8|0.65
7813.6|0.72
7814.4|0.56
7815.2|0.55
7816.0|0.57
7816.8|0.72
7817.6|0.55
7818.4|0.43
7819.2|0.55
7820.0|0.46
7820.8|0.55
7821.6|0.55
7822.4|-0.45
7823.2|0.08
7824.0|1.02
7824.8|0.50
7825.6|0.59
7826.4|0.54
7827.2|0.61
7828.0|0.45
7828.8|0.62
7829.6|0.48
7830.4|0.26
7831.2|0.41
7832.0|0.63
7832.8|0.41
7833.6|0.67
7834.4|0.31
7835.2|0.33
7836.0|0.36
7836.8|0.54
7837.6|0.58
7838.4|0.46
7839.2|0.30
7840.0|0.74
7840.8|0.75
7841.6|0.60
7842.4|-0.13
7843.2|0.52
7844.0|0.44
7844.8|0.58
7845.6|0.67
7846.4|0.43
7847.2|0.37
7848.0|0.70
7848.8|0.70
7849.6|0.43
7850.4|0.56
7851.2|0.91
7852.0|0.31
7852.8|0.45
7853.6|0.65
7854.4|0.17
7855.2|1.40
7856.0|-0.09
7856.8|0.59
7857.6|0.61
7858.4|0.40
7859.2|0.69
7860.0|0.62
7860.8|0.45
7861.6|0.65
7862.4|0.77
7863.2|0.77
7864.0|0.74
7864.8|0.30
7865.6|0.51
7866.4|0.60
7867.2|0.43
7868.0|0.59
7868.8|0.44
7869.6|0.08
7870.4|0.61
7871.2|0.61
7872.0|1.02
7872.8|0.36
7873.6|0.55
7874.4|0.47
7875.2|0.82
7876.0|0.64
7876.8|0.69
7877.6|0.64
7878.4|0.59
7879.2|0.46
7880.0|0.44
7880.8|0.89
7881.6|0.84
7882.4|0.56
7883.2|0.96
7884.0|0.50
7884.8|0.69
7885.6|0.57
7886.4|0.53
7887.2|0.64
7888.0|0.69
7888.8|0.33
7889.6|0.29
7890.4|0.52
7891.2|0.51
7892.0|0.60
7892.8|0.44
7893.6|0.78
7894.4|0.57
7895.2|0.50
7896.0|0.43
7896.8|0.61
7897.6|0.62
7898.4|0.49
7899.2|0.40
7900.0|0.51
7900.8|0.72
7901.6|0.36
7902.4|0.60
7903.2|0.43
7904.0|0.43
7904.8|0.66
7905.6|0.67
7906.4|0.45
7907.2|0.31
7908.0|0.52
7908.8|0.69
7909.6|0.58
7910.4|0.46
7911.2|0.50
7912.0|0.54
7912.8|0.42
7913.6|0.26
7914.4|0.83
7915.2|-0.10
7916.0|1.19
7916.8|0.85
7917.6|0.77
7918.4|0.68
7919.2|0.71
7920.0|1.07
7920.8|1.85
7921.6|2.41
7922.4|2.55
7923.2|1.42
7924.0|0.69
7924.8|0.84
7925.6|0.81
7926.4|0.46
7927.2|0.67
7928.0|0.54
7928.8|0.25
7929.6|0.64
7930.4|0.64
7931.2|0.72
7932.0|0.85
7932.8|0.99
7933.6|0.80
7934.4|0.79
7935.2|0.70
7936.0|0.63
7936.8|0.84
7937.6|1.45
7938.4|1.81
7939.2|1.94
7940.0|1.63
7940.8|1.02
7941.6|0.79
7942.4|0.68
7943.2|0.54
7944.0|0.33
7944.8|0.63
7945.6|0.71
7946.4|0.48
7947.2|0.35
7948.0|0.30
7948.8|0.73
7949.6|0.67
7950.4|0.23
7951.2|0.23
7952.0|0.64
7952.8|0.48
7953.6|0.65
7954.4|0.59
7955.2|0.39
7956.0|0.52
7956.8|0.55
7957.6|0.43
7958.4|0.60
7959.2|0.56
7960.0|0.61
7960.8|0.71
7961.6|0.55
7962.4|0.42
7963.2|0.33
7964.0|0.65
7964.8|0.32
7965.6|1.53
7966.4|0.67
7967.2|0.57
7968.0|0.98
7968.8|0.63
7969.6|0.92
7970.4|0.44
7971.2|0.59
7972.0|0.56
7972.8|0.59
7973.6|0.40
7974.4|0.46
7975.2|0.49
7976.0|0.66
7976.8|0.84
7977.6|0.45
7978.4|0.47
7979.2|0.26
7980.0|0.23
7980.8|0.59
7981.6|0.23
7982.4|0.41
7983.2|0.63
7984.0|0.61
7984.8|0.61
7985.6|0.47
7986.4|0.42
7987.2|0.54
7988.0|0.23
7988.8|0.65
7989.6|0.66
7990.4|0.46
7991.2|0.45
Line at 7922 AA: [S II] 6716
